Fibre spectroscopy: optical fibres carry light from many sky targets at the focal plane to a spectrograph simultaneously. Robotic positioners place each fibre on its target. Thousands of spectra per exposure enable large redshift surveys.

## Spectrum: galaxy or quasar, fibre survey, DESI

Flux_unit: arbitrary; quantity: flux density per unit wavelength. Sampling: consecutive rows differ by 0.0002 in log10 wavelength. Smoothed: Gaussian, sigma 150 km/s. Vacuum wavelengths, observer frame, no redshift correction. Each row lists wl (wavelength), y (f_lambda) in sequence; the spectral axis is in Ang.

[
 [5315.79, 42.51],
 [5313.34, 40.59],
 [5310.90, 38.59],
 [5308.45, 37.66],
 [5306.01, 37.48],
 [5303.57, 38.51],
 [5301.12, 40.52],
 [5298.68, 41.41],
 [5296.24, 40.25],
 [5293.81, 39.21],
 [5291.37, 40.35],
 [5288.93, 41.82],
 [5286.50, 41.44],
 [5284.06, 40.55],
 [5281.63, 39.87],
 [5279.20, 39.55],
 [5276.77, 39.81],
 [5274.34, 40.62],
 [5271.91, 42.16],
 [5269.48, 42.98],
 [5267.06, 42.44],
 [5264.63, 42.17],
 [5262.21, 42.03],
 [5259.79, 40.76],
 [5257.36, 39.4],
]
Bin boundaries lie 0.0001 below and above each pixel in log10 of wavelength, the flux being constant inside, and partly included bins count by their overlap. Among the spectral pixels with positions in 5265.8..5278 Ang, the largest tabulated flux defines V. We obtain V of 42.98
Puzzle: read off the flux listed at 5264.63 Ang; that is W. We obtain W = 42.17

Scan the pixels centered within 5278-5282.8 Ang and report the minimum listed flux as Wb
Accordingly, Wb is 39.55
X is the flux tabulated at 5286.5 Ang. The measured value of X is 41.44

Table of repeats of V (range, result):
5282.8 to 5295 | 41.82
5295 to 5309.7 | 41.41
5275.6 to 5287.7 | 41.44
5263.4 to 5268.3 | 42.44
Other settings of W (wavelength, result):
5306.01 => 37.48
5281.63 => 39.87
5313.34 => 40.59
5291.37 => 40.35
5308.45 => 37.66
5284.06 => 40.55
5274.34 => 40.62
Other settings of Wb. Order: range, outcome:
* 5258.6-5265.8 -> 40.76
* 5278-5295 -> 39.21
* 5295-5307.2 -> 37.48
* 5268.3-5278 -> 39.81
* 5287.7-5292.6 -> 40.35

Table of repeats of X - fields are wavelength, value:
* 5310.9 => 38.59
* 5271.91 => 42.16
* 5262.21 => 42.03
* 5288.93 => 41.82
